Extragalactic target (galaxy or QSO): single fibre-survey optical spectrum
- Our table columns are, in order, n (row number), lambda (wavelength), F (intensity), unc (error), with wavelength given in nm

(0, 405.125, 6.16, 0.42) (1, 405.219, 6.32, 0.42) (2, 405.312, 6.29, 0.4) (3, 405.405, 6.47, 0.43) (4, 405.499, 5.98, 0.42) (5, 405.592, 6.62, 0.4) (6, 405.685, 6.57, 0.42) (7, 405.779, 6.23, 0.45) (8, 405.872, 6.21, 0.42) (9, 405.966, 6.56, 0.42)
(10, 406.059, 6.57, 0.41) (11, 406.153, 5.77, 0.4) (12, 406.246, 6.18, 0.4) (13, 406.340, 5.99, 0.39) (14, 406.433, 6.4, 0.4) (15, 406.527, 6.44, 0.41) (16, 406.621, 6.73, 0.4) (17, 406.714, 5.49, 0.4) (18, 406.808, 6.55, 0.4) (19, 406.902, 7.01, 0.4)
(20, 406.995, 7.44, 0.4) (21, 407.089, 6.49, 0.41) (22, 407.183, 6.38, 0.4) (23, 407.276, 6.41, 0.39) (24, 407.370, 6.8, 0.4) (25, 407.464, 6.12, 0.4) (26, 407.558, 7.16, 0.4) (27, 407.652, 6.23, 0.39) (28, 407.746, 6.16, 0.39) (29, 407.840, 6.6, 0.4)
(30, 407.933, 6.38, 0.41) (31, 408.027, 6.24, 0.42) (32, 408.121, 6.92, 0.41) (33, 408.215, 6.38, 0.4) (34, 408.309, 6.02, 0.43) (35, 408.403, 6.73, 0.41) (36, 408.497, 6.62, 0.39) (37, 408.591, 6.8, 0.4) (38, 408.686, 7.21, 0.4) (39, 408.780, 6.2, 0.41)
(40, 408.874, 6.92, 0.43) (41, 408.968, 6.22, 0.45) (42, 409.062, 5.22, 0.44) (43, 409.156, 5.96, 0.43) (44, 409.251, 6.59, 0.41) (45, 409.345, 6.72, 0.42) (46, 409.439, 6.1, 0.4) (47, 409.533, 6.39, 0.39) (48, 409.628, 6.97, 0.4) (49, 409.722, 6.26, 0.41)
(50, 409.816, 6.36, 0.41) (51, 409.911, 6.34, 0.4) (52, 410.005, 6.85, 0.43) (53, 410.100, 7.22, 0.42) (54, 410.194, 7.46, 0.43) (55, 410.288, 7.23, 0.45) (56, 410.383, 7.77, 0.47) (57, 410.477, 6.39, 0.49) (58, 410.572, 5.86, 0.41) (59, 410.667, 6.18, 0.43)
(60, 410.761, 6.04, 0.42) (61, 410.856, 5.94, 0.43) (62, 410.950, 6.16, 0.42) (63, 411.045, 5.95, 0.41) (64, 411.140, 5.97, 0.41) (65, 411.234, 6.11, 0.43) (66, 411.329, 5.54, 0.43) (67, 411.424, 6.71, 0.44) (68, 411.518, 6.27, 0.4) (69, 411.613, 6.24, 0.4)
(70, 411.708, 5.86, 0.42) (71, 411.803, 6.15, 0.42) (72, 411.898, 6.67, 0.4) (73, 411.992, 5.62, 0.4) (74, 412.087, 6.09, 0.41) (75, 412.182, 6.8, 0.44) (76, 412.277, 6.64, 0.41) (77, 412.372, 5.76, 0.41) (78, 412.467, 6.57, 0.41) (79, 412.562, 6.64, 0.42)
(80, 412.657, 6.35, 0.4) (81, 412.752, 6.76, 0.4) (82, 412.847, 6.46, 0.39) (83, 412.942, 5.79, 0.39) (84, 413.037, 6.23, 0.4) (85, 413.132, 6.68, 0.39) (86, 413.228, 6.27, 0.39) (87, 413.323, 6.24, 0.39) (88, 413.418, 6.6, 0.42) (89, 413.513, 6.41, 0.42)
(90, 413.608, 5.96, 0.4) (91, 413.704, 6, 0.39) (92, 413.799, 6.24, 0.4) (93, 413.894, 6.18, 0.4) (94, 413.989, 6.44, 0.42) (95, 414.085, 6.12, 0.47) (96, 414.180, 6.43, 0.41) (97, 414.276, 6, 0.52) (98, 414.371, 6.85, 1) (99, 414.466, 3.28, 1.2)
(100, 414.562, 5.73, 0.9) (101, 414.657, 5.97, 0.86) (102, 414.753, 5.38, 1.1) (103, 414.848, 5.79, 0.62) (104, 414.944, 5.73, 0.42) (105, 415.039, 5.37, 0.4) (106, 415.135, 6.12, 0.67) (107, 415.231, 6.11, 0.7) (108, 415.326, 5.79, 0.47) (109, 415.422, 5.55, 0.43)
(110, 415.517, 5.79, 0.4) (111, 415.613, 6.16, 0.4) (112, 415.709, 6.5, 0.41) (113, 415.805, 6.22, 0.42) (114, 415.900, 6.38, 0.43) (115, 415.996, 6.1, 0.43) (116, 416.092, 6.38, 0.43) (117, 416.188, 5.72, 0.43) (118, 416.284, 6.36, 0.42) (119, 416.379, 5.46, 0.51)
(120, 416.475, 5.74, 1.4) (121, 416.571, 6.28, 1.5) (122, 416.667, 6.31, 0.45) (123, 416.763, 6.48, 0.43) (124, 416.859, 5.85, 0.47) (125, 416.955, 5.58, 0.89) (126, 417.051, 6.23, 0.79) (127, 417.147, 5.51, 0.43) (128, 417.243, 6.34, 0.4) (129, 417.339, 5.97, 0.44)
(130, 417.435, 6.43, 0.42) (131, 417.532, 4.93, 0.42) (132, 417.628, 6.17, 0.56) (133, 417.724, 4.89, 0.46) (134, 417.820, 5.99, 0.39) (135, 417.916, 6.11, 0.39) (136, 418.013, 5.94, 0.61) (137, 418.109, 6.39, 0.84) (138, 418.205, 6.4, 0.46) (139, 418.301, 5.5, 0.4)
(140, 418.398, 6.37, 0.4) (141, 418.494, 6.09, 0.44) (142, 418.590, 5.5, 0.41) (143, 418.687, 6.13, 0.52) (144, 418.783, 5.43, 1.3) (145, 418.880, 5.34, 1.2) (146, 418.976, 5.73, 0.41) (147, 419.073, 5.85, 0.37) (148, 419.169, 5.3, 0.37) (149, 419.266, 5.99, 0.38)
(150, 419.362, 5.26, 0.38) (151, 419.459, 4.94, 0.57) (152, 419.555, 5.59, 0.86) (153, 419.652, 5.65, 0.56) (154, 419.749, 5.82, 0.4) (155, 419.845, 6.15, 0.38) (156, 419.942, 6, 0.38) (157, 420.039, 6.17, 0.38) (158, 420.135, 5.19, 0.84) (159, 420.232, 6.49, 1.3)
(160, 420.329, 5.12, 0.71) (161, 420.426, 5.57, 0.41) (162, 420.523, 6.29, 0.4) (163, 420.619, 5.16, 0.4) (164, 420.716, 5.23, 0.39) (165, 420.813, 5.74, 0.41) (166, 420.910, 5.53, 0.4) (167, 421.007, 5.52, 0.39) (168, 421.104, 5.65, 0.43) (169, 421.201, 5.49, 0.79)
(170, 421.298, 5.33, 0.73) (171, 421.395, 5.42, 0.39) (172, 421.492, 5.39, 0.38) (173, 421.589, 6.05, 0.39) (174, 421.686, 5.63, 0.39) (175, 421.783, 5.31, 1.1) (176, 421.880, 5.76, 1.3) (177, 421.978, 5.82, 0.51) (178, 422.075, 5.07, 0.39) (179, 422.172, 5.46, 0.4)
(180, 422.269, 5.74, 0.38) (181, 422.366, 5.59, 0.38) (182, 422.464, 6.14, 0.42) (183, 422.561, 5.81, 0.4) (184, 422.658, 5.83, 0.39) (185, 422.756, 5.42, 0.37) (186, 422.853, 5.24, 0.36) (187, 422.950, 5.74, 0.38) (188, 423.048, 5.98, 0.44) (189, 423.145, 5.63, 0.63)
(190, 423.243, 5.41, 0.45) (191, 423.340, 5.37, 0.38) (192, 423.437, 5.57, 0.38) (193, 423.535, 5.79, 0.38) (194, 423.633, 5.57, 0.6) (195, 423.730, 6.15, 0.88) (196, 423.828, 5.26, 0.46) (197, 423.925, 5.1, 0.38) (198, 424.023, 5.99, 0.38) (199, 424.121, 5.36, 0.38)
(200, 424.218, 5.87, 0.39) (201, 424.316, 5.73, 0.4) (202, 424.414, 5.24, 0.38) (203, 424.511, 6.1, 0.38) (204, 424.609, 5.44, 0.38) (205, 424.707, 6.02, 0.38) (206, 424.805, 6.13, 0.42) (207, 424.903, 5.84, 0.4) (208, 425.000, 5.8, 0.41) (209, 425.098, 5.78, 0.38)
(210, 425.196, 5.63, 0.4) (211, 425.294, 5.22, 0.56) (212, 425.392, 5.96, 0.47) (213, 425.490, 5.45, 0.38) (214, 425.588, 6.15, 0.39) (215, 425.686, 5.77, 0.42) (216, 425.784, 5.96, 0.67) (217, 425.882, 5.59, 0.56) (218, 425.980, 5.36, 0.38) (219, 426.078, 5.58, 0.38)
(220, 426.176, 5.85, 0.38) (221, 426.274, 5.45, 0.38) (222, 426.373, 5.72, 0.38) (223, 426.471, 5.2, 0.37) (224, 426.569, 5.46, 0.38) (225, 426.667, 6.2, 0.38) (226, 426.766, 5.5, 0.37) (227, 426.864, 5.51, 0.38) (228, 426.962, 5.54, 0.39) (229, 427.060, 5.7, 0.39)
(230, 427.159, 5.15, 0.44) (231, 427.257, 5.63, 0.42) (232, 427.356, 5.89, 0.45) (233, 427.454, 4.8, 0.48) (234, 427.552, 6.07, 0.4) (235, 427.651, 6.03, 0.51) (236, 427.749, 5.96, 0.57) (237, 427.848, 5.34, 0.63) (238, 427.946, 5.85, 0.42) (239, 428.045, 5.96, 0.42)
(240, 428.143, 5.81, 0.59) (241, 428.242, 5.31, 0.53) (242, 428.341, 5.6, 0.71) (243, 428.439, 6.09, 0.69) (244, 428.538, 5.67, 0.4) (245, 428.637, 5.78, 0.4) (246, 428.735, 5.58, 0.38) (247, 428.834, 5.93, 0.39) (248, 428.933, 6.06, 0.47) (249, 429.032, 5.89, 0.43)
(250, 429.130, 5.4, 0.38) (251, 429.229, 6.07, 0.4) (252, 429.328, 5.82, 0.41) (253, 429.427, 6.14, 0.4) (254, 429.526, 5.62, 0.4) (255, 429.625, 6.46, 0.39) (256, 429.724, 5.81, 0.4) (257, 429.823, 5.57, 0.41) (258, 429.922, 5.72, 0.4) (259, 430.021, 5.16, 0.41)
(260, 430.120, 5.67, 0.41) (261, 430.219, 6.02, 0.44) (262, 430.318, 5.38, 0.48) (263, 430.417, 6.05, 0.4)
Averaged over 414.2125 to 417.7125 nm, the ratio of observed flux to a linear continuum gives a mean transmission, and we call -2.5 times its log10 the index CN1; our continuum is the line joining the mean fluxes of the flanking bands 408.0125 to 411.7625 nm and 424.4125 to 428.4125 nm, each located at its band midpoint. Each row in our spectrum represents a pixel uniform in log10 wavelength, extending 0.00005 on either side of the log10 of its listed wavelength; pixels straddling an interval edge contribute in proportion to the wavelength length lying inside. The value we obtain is 0.05 mag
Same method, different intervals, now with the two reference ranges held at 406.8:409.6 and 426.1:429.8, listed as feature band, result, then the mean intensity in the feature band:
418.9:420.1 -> 0.07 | 5.69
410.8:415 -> 0.03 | 6.13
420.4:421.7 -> 0.08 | 5.57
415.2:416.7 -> 0.03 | 6.05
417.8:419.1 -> 0.03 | 5.91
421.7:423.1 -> 0.06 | 5.64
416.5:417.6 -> 0.03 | 5.99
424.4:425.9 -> 0.01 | 5.77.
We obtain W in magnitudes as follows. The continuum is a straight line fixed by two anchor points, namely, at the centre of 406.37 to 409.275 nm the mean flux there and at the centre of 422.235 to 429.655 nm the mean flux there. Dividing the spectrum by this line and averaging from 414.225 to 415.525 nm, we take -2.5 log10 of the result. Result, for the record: 0.091 mag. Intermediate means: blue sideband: 6.47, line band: 5.68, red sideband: 5.7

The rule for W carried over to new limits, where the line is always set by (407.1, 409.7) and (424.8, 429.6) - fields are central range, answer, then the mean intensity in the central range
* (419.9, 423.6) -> 0.06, 5.62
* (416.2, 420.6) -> 0.04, 5.84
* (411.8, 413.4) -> -0.01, 6.35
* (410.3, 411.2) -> 0.01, 6.29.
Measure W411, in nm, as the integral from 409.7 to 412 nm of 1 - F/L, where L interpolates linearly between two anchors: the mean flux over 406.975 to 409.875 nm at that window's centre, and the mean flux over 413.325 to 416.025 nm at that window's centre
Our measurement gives -0.036 nm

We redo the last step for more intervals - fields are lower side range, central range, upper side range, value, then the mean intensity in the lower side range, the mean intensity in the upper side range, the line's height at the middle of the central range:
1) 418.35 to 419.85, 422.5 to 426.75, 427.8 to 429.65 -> 0.062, 5.69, 5.8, 5.75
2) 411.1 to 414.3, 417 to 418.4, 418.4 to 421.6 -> -0.022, 6.26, 5.65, 5.84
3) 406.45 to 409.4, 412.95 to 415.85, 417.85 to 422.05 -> 0.030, 6.49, 5.7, 6.06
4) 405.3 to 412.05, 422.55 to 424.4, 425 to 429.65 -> 0.077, 6.41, 5.71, 5.85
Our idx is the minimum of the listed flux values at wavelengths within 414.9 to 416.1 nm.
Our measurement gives 5.37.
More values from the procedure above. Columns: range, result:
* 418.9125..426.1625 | 4.94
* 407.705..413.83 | 5.22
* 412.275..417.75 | 3.28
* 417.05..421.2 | 4.89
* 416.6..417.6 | 4.93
